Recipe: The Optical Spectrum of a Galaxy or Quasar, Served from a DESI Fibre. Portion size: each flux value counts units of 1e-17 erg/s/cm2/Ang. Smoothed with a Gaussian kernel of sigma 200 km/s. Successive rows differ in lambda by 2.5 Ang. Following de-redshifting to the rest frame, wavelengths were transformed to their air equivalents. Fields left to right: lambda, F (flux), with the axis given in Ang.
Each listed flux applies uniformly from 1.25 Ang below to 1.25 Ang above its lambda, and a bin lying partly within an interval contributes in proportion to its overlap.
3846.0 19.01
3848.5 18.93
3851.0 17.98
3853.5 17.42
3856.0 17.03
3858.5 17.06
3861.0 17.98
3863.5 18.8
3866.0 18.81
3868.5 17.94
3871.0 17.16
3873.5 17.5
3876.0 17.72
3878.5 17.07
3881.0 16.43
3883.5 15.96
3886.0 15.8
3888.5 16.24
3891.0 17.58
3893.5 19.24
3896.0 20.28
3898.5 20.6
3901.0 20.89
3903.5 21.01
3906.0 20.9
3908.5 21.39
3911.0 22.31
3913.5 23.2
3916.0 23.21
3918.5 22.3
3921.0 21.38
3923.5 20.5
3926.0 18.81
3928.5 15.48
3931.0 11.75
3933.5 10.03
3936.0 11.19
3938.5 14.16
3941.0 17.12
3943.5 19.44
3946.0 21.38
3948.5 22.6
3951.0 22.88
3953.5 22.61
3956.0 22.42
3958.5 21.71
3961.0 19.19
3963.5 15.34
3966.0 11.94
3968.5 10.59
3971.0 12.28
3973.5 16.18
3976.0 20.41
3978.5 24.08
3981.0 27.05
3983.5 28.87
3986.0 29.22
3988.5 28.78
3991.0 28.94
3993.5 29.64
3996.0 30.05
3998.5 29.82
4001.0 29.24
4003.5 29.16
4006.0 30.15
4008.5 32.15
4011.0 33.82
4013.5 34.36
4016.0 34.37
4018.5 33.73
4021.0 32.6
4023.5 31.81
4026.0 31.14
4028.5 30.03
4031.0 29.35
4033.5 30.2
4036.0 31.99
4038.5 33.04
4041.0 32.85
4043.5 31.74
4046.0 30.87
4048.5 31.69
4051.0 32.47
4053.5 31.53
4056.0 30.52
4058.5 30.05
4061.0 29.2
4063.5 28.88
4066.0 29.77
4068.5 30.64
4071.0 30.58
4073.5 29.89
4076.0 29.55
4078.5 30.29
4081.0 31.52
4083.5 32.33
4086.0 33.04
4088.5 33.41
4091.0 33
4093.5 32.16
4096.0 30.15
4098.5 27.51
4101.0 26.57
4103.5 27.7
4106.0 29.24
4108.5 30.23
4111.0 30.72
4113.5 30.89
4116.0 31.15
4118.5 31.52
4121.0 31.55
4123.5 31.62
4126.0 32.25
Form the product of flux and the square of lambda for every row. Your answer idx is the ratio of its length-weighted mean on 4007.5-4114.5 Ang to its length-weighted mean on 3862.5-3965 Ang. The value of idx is 1.78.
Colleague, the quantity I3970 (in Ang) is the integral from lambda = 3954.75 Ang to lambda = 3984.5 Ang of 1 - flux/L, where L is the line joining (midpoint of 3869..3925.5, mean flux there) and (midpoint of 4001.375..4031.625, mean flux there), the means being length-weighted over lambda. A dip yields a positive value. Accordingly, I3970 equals 8.8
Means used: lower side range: 19.5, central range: 19.1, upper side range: 31.9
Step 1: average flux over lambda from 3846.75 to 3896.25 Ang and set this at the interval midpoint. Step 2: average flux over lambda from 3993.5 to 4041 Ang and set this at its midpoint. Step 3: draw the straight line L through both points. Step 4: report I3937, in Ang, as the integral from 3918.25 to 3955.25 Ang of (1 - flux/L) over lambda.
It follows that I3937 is 8.98 Ang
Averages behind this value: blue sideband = 17.6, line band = 18.1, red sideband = 31.5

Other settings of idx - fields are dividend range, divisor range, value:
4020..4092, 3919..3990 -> 1.70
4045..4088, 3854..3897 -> 1.93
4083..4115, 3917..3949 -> 1.91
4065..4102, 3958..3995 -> 1.49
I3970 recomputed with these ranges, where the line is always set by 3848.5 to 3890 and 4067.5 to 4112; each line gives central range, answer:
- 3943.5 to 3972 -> 5.02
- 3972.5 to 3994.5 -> -1.61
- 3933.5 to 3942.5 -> 3.25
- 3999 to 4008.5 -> -1.70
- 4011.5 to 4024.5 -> -3.59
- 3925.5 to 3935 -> 3.35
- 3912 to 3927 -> -0.96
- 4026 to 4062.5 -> -4.40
